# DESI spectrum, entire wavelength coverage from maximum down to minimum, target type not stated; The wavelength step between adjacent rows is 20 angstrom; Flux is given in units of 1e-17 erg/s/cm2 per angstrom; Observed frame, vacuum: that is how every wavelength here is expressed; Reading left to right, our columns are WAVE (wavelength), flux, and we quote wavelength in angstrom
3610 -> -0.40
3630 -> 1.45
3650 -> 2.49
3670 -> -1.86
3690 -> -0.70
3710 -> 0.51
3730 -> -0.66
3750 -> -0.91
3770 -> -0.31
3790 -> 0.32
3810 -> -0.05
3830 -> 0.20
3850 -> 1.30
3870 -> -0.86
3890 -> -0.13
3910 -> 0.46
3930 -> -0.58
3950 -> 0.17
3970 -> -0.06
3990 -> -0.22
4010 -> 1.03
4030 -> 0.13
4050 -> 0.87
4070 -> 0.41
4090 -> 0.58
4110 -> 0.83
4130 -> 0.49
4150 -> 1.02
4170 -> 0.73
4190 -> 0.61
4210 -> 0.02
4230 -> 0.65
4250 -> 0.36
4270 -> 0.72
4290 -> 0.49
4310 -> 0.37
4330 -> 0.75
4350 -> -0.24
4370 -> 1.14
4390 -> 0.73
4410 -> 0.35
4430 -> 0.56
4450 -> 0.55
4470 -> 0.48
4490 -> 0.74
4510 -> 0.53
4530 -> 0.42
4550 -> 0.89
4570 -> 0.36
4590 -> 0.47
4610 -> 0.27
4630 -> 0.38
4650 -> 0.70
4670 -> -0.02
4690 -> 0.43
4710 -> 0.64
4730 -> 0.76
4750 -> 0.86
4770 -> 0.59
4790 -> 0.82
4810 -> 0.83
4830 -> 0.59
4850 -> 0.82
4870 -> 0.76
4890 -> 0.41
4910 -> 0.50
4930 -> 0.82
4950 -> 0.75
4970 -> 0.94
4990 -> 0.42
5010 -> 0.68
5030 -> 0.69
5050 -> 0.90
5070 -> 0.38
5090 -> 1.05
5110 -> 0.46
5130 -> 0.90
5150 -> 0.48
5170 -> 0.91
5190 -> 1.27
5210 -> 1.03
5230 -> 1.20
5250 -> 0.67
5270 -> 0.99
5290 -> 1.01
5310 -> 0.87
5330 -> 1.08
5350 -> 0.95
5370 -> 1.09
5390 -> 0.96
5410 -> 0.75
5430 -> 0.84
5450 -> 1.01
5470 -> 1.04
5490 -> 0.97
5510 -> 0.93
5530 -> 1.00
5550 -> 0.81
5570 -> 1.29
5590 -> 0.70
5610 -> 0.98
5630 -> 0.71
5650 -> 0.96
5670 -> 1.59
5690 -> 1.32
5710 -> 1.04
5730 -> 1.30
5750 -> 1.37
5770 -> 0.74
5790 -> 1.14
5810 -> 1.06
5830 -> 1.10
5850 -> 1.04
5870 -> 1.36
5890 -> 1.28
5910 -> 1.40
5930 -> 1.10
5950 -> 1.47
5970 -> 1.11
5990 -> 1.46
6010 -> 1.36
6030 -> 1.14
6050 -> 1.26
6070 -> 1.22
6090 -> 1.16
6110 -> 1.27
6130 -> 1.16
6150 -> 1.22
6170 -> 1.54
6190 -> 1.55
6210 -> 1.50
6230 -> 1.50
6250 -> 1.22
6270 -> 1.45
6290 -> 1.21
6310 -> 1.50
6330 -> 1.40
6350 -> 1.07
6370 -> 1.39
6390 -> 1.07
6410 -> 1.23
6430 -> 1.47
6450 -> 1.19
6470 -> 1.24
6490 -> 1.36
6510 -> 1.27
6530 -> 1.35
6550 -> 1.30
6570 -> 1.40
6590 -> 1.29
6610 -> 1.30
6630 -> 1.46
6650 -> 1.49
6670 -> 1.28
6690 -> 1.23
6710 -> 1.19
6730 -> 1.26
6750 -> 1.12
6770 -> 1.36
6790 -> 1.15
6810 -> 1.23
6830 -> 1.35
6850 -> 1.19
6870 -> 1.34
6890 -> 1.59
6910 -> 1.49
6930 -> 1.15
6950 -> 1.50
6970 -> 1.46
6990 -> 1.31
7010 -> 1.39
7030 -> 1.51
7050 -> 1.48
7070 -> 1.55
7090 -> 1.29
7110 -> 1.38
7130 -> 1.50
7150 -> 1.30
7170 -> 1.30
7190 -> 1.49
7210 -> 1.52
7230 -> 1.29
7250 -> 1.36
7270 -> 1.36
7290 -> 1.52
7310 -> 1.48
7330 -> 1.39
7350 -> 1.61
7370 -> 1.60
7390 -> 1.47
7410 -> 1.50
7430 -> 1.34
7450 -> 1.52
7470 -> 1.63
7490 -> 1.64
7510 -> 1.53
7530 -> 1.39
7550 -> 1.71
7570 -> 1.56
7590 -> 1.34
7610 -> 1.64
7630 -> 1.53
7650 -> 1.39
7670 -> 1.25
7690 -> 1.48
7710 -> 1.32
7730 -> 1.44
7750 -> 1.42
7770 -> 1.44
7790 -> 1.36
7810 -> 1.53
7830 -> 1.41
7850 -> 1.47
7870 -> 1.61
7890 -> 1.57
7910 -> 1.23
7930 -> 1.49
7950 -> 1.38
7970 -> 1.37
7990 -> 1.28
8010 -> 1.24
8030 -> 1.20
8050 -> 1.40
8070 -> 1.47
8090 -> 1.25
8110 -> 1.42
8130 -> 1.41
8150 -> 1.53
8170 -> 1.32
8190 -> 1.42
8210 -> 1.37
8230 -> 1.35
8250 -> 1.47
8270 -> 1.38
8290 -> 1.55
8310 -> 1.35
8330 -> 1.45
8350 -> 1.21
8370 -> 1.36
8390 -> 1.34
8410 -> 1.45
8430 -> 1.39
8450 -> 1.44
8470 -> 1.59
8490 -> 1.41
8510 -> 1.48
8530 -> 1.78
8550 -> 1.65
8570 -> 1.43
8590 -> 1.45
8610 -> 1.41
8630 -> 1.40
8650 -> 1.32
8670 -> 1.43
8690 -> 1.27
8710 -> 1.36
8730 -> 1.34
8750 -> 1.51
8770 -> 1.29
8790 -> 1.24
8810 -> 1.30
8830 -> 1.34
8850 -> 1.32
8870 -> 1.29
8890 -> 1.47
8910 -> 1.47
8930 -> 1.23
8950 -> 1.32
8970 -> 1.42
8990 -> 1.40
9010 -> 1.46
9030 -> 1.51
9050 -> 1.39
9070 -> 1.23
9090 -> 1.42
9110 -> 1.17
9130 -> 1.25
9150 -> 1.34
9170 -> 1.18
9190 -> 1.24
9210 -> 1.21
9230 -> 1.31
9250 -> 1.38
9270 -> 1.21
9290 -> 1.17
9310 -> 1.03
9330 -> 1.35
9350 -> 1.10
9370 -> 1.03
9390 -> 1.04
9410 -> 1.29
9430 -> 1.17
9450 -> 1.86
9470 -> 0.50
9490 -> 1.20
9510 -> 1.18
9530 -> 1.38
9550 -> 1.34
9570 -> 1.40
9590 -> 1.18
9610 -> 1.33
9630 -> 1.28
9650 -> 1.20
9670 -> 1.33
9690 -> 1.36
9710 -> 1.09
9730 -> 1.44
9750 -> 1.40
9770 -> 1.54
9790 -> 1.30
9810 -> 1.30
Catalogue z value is 0.300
